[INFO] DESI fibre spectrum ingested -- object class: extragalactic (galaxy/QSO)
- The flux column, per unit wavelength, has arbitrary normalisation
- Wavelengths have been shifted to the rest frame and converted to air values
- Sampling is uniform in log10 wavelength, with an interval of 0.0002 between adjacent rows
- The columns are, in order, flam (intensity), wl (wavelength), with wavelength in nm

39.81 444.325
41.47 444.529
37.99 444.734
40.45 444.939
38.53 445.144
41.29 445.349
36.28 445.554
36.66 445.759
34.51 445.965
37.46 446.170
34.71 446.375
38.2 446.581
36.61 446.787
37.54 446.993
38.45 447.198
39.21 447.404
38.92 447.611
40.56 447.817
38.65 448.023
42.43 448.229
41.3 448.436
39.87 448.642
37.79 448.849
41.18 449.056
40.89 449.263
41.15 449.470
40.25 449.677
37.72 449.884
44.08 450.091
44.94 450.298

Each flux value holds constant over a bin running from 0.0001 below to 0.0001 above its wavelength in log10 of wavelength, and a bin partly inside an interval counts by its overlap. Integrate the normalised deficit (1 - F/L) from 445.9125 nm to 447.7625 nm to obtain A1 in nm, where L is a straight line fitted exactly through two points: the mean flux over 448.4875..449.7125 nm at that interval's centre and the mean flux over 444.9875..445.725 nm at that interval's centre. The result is 0.09 nm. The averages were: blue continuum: 38.7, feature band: 37.5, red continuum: 40.2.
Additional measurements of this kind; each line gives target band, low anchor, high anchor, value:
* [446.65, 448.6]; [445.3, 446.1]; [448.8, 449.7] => -0.024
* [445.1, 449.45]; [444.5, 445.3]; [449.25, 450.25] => 0.175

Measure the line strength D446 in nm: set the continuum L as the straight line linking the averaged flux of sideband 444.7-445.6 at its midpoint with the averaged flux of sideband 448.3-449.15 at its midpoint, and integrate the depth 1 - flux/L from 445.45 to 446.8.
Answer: 0.11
